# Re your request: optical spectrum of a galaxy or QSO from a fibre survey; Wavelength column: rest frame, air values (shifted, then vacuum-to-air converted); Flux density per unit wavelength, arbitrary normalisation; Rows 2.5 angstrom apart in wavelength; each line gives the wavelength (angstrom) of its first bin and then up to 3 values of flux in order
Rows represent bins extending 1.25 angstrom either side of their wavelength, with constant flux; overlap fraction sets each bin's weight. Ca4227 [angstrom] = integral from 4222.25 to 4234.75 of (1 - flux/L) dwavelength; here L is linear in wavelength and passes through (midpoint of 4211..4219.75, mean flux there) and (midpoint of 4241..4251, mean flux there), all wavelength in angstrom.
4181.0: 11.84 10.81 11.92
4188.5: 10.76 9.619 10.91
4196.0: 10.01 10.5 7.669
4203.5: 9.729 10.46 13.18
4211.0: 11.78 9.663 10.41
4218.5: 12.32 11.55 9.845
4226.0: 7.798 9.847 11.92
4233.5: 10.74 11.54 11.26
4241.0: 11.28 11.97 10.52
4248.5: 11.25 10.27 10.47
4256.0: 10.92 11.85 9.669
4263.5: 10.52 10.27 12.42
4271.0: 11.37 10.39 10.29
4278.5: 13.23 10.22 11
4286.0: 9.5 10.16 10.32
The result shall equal 1.1 angstrom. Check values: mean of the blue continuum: 10.9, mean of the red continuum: 11.1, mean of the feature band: 10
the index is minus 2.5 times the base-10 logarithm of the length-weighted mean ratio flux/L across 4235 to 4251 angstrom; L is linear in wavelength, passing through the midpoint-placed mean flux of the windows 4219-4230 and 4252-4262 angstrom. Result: -0.08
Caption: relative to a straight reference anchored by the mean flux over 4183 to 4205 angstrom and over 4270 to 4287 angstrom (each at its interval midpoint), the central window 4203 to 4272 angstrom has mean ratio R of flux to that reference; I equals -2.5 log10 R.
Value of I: -0.04 mag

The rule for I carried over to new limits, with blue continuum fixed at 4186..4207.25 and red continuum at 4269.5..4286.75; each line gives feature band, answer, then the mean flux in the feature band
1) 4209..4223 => -0.09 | 11.2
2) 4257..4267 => 0.02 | 10.6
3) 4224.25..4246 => -0.03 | 10.8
